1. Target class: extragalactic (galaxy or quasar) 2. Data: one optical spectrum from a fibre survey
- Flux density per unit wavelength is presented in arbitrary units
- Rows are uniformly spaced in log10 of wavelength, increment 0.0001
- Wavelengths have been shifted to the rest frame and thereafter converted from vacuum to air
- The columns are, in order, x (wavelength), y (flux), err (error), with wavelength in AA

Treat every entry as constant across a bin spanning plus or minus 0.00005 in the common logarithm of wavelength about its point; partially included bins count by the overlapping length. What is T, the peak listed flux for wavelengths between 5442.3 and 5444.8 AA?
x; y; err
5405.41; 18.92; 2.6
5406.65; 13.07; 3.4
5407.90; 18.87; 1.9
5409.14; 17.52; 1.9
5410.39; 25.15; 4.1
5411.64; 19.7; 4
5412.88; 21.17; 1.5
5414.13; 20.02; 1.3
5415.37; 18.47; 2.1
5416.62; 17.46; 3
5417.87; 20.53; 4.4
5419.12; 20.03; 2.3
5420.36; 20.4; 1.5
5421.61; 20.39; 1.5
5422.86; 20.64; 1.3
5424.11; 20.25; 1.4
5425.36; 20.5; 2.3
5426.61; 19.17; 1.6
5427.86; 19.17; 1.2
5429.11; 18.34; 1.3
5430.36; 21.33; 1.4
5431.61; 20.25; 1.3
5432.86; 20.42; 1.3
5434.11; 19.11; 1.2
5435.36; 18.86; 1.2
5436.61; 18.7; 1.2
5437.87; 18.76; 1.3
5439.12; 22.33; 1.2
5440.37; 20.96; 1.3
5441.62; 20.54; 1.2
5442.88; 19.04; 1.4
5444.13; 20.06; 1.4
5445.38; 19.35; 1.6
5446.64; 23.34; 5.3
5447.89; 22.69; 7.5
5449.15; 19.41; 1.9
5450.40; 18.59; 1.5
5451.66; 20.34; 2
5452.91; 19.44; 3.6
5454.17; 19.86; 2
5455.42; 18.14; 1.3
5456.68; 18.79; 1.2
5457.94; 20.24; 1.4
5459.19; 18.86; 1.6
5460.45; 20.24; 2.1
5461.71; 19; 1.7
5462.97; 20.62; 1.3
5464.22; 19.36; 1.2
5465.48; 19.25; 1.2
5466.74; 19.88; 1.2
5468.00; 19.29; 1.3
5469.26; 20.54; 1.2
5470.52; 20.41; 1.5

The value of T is 20.06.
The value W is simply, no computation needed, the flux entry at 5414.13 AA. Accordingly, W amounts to 20.02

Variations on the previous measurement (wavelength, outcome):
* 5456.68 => 18.79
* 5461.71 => 19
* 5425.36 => 20.5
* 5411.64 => 19.7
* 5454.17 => 19.86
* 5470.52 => 20.41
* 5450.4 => 18.59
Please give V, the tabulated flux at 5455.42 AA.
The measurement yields 18.14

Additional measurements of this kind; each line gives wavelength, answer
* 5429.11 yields 18.34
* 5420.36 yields 20.4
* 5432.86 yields 20.42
